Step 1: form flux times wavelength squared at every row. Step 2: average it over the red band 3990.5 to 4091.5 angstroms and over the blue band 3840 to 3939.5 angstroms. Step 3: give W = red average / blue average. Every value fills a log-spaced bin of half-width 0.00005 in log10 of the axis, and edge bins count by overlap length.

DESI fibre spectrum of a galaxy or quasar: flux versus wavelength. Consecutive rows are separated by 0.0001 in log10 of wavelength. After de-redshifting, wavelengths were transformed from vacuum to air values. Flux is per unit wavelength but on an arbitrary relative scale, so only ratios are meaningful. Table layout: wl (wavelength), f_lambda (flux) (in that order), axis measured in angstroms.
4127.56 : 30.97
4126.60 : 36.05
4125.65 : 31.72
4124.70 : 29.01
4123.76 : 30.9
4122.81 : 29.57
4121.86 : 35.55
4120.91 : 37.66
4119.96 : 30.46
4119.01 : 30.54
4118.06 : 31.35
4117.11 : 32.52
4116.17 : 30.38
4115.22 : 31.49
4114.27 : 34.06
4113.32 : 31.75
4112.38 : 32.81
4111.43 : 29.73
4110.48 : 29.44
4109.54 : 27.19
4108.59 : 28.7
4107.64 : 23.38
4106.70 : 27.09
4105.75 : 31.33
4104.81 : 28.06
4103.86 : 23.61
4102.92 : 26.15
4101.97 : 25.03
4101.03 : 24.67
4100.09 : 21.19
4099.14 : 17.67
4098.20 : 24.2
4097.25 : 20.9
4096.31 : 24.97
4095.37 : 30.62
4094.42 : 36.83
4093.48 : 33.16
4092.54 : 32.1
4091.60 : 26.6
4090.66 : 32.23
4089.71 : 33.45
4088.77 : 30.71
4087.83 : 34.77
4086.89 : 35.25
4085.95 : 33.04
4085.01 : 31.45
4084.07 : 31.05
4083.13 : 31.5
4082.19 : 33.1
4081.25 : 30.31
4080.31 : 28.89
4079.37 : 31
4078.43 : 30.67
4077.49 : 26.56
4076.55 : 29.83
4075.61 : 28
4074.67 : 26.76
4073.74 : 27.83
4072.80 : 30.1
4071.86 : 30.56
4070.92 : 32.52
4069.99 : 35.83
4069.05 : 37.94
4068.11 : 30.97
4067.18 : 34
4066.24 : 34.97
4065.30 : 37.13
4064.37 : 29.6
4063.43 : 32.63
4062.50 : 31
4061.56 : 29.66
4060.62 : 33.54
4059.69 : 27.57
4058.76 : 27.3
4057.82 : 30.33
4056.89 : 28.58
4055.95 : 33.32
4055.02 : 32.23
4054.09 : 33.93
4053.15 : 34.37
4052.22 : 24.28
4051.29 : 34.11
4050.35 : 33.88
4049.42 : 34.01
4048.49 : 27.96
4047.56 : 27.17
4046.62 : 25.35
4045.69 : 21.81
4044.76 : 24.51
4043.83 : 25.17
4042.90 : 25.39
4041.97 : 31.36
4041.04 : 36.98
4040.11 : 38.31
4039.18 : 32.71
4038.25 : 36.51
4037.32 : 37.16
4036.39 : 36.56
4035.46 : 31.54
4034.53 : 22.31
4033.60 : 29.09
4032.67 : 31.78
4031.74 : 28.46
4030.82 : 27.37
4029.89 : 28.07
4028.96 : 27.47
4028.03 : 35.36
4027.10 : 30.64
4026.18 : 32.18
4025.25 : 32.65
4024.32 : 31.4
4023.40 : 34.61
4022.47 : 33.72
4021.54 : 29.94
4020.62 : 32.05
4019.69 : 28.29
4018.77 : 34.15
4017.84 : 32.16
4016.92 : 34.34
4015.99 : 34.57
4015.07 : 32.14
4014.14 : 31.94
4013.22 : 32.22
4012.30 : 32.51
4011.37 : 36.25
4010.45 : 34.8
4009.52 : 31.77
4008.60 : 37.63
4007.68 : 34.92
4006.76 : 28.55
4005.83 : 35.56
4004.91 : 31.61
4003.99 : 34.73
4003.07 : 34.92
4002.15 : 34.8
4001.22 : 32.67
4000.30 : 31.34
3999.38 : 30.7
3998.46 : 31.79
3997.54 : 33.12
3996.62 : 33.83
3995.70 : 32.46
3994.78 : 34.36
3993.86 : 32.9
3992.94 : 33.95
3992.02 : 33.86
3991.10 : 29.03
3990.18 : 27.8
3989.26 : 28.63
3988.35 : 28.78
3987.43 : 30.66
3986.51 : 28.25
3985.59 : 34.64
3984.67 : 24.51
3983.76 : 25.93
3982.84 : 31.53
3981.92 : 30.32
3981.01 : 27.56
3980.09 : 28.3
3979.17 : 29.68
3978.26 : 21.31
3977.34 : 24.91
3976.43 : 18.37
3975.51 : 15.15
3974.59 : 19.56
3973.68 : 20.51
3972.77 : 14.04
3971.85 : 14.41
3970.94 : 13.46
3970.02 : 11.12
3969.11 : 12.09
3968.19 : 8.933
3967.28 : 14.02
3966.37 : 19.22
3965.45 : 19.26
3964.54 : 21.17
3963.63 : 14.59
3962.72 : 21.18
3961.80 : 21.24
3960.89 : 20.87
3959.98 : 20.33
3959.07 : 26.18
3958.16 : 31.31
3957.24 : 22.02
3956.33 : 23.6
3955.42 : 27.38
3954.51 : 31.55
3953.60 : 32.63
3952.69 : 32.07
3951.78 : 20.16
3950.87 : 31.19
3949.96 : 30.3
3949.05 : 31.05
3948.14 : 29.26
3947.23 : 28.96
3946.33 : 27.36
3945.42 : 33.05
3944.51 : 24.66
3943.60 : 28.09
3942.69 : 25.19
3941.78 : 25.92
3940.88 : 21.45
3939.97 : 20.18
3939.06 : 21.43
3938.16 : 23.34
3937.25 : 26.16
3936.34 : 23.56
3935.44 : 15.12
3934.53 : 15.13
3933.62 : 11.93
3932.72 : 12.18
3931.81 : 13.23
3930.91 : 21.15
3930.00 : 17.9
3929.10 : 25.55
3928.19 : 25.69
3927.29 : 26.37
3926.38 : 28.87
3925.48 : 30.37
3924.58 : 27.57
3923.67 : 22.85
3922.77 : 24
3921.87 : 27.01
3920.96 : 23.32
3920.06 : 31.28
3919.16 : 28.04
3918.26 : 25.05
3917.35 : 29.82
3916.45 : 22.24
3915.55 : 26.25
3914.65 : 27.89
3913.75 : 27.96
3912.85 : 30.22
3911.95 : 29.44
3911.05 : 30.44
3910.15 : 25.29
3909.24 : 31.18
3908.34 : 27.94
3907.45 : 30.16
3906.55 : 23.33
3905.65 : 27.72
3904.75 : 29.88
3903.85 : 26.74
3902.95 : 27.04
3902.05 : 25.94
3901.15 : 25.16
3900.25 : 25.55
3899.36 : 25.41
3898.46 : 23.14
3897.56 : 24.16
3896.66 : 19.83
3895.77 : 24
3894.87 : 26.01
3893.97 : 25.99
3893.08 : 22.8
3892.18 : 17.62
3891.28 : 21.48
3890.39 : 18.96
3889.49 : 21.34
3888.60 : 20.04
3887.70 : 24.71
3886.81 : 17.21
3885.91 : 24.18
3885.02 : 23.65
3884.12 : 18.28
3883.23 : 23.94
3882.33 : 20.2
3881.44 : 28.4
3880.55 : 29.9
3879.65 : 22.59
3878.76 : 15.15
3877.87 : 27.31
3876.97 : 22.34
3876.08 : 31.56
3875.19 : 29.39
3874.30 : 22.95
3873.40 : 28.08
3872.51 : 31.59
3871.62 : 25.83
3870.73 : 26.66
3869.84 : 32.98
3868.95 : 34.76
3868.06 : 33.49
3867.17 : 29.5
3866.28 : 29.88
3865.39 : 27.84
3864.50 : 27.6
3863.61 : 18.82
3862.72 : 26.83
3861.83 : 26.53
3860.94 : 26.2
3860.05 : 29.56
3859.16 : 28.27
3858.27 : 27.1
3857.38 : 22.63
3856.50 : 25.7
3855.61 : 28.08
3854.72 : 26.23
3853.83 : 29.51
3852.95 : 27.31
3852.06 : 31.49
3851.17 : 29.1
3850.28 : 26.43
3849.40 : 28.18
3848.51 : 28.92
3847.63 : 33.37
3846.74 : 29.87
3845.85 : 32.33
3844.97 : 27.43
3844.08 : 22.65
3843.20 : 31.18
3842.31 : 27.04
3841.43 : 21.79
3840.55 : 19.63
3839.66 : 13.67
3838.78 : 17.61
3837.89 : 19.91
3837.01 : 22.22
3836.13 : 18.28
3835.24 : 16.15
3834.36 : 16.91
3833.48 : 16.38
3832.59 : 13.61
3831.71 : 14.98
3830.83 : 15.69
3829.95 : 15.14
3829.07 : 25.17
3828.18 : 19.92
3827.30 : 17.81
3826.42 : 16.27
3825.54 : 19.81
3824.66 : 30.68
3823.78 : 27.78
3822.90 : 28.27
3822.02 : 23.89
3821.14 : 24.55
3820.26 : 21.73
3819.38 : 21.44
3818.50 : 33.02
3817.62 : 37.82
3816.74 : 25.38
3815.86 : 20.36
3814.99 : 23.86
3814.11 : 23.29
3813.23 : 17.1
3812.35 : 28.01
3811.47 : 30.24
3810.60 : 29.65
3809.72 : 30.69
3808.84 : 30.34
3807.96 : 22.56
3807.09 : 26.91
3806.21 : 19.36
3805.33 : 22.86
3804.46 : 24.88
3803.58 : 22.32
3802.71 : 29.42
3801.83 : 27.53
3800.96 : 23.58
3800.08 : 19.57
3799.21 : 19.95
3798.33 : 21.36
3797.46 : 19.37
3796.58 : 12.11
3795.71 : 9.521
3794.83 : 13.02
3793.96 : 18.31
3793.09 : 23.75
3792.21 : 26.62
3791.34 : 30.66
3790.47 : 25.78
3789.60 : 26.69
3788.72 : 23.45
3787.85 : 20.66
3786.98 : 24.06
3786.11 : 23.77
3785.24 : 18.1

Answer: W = 1.3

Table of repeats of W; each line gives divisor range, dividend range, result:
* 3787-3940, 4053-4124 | 1.39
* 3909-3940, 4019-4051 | 1.34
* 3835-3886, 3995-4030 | 1.36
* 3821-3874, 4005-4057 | 1.39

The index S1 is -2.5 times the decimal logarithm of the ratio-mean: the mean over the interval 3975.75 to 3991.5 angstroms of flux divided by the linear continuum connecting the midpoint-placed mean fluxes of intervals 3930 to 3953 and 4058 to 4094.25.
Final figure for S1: -0.06 mag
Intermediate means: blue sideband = 23.5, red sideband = 31.4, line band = 27.5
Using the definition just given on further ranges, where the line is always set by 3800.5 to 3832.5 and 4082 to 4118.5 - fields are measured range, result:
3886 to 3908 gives 0.072 mag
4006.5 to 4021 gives -0.193 mag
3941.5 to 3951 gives -0.083 mag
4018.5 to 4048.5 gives -0.092 mag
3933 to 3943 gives 0.264 mag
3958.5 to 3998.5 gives 0.126 mag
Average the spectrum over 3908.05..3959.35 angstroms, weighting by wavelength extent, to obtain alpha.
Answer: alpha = 25.6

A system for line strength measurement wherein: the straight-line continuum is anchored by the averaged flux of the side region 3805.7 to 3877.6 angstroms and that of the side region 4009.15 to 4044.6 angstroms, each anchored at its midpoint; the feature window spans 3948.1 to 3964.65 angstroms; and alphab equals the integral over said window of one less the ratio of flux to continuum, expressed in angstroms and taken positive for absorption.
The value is 2.1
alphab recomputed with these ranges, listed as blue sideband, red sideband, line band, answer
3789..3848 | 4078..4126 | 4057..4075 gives -1.6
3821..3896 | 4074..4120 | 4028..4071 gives -4.1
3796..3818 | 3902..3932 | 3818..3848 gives 3.0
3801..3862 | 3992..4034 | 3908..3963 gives 7.1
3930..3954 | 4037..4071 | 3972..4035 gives -4.7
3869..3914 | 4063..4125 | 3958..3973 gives 5.2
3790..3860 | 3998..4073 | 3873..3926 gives 2.7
